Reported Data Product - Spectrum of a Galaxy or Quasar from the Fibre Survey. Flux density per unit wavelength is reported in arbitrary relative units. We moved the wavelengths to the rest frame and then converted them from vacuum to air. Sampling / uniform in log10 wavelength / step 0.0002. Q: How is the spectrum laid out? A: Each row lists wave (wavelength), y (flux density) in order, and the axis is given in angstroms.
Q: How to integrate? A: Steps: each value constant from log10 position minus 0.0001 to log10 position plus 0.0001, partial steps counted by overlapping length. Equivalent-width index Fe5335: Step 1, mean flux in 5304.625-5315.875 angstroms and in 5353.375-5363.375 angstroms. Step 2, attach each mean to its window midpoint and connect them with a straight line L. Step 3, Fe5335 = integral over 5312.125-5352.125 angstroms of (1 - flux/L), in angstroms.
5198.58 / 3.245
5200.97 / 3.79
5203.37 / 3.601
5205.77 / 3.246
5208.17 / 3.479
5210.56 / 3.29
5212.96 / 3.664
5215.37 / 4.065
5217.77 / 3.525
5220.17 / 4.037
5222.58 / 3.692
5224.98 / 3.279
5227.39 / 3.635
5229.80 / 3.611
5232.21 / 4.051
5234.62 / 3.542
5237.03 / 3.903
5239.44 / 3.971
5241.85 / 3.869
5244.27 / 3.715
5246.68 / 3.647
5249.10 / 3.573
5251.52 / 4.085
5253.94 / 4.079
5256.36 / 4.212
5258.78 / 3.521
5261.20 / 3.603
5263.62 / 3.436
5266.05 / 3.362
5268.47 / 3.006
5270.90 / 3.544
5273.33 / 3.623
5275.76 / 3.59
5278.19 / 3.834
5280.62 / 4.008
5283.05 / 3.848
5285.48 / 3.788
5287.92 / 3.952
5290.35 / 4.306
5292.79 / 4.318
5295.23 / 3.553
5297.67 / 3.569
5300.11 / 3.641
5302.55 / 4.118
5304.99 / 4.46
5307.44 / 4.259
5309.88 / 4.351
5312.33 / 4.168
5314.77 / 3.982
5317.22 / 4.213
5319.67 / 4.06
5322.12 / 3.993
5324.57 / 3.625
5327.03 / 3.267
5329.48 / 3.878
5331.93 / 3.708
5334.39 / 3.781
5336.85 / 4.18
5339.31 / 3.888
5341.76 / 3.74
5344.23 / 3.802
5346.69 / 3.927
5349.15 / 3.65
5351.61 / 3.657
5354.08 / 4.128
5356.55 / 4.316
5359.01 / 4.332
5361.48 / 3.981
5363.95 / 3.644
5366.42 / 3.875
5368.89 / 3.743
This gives 3.3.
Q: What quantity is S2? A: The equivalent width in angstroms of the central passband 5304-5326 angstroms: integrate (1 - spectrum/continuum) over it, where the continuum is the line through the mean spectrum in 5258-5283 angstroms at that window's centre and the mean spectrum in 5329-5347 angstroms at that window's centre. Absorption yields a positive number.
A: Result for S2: -2.1 angstroms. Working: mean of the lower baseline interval 3.57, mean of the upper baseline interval 3.86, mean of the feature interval 4.11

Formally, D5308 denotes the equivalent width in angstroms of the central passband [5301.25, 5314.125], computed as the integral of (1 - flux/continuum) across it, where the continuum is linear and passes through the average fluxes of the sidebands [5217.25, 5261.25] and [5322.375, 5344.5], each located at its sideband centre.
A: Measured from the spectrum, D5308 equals -1.6 angstroms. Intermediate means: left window 3.77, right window 3.77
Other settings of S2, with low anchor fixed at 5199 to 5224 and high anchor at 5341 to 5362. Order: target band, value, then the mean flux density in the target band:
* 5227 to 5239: -0.3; 3.77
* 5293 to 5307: -0.3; 3.92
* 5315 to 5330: 0.1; 3.85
